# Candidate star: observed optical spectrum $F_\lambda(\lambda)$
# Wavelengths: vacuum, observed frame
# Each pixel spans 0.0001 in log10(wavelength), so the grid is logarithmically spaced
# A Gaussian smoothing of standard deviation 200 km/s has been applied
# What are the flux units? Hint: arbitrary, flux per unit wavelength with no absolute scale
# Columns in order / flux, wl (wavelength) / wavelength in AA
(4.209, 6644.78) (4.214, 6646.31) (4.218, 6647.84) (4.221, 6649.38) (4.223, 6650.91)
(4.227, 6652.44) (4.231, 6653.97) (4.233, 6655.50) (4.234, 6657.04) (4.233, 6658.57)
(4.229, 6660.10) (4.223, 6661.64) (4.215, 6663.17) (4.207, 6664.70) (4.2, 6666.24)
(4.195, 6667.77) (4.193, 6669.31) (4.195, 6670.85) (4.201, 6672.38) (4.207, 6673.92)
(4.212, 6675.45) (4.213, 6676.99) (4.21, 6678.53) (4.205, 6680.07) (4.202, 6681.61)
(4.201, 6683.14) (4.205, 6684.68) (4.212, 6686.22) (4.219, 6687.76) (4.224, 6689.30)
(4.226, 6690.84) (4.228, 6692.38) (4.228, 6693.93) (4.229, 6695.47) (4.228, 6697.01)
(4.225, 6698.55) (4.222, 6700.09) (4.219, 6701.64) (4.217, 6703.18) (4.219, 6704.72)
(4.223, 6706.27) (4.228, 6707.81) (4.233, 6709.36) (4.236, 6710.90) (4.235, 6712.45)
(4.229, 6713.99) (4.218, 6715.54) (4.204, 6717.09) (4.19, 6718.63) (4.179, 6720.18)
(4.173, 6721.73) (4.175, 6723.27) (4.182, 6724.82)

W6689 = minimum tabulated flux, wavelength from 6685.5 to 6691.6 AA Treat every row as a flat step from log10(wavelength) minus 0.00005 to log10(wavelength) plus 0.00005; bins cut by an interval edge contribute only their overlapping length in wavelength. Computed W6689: 4.212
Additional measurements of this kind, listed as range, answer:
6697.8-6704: 4.217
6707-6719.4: 4.19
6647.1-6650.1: 4.218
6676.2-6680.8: 4.205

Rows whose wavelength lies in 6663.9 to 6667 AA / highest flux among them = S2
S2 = 4.207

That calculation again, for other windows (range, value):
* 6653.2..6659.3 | 4.234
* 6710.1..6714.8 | 4.236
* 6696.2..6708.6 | 4.228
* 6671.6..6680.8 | 4.213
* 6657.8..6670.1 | 4.233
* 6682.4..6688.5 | 4.219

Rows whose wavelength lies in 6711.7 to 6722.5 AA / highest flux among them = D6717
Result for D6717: 4.235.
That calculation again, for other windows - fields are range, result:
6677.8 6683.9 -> 4.21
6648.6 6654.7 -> 4.231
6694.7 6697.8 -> 4.229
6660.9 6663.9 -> 4.223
